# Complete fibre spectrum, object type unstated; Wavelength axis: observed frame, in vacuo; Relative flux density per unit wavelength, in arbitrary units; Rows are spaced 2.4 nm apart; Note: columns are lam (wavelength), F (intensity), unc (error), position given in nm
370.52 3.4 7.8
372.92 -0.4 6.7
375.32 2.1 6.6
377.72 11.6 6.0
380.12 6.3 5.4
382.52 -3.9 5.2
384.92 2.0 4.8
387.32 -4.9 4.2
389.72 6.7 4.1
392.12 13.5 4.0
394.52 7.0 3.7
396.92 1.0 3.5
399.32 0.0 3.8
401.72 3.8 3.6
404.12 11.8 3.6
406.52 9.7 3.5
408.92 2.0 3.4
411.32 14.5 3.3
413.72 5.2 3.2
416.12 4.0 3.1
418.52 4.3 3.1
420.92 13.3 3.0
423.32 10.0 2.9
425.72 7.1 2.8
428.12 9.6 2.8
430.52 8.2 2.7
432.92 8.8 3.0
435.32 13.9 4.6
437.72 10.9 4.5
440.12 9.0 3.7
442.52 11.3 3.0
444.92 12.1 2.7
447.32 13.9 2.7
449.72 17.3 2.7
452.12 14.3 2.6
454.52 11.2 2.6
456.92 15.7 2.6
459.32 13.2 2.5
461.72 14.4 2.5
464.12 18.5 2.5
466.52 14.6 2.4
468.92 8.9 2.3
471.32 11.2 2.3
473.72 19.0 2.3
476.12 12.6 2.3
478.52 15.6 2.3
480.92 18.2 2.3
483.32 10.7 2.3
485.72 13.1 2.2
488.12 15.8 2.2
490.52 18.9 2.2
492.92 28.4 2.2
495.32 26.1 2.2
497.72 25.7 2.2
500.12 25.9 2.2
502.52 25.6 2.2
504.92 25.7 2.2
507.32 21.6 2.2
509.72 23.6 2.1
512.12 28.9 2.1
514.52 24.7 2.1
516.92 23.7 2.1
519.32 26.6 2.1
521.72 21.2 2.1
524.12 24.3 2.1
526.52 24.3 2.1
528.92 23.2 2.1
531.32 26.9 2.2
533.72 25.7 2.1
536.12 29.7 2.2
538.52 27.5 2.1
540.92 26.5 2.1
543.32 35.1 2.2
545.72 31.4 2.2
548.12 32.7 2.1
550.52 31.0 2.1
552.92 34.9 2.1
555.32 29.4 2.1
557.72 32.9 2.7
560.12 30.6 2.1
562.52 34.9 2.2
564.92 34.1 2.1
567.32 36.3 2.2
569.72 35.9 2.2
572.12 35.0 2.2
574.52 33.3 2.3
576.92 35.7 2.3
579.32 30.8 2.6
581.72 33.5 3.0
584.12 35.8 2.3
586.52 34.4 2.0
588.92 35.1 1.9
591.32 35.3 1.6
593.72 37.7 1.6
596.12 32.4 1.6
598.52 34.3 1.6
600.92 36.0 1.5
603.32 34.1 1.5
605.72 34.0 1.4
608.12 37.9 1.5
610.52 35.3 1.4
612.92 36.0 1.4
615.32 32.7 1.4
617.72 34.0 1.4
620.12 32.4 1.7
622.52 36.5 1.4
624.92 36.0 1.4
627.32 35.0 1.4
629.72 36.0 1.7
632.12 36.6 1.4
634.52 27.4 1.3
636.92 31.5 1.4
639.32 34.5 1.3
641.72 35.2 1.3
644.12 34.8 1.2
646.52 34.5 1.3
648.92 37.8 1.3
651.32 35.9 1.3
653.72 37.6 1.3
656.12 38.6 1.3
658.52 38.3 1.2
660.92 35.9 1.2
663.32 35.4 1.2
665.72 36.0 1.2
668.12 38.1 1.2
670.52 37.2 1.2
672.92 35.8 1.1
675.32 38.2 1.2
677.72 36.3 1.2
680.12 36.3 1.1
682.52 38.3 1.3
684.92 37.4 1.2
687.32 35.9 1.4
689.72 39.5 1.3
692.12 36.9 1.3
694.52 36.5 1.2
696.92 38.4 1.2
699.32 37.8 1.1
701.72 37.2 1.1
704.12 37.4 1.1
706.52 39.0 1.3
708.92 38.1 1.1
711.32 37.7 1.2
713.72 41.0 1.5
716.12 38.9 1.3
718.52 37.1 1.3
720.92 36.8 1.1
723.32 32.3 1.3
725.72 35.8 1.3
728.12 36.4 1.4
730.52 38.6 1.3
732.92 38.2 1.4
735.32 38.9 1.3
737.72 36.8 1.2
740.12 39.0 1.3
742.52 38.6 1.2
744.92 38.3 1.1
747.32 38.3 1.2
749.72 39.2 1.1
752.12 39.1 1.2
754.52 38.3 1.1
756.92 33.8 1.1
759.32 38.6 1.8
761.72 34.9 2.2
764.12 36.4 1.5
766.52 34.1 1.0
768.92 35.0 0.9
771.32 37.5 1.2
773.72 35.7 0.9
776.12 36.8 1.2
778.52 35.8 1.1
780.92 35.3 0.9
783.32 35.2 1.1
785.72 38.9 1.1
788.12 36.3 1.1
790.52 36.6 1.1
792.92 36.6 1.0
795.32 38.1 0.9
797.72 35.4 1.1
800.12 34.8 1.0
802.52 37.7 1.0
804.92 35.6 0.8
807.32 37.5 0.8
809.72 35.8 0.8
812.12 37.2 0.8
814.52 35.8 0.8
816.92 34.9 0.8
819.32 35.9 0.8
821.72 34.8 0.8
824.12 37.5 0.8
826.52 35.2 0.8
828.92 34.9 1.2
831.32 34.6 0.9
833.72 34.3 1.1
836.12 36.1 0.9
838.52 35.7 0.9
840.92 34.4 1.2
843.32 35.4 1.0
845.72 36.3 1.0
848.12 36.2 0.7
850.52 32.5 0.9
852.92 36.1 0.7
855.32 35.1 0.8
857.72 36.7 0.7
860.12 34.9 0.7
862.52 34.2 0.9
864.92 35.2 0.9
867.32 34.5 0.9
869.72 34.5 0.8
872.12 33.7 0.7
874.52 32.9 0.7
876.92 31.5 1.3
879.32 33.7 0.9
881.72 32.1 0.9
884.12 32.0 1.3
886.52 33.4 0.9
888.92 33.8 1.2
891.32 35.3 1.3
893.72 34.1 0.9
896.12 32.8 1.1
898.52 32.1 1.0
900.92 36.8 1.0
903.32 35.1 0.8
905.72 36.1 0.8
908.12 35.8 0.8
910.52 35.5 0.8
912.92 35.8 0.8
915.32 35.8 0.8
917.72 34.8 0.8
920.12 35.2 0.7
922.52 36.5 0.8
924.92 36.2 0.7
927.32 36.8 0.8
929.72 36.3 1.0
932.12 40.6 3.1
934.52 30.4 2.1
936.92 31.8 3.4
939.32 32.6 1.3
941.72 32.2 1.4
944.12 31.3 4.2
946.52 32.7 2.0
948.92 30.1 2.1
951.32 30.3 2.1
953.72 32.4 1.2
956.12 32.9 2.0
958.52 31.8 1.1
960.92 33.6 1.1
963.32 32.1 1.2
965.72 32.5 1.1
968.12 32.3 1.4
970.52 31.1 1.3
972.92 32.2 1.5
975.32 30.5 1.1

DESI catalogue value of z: 0.23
